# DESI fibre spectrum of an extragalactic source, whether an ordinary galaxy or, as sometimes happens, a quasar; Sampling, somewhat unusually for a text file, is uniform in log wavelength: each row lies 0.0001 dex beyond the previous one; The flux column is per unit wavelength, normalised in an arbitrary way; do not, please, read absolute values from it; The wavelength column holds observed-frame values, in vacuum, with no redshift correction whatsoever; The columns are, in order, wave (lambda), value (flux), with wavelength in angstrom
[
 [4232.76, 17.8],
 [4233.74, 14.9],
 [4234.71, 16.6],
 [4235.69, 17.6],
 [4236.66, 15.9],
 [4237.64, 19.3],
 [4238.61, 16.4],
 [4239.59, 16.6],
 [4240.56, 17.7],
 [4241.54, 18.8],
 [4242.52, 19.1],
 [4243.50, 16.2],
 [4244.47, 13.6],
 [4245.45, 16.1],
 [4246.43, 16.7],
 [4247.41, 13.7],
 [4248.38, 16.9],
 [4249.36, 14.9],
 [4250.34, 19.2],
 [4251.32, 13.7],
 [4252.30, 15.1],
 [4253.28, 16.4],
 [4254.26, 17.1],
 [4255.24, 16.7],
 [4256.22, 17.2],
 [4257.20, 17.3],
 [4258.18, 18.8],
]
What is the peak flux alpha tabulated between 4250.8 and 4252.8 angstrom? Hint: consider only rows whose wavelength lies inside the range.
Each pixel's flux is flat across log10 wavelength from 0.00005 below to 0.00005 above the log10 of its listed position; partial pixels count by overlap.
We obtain 15.1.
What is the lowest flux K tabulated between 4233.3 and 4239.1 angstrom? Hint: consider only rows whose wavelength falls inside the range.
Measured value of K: 14.9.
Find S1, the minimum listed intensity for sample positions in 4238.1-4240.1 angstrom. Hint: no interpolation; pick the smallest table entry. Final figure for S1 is 16.4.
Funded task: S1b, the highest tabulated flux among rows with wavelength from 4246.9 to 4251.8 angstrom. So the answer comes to 19.2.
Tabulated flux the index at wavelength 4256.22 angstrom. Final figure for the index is 17.2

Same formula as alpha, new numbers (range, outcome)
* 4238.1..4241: 17.7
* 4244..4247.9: 16.7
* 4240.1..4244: 19.1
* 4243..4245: 16.2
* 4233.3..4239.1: 19.3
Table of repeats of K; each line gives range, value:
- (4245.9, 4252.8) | 13.7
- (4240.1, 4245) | 13.6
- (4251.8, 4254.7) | 15.1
